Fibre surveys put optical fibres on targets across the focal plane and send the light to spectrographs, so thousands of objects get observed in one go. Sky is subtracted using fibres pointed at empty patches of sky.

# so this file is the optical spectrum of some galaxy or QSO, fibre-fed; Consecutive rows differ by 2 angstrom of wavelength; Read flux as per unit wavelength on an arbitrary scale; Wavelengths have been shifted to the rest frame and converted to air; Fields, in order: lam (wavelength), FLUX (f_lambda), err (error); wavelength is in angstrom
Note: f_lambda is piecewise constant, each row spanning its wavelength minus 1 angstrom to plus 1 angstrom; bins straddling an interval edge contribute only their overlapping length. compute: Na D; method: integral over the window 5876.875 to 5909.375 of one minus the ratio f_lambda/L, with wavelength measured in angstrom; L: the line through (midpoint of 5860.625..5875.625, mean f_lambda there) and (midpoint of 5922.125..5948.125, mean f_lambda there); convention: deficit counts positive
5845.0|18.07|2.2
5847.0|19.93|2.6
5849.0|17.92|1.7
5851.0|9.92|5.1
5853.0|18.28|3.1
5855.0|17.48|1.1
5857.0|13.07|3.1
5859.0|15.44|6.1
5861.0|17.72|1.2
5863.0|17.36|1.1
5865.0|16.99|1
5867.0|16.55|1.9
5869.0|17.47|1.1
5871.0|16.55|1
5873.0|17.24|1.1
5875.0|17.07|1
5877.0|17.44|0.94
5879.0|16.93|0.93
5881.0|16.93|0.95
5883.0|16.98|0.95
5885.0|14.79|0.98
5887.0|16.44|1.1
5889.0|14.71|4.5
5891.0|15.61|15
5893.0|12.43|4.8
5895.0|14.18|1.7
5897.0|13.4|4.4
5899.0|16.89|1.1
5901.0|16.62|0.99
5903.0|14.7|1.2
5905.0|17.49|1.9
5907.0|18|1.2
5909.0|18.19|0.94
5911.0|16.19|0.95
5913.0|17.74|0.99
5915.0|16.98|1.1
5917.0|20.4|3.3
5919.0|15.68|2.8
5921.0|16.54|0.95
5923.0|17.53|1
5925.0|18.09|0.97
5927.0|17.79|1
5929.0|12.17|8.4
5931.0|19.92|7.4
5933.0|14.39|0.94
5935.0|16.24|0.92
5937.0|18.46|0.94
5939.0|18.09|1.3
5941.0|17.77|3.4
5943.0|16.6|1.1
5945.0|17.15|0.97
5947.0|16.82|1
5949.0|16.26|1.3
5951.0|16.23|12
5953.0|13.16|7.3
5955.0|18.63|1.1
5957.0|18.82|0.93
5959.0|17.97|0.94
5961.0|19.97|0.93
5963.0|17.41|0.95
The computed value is 2.2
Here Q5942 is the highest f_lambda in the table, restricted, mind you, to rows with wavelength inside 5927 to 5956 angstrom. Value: 19.92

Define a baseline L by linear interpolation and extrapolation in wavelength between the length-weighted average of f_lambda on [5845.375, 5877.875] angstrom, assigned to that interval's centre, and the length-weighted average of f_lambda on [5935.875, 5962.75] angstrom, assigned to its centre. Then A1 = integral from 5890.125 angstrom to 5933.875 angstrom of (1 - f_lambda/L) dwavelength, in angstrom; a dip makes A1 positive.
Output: 1.7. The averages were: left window 16.7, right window 17.4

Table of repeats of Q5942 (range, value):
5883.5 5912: 18.19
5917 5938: 20.4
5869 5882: 17.47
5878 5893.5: 16.98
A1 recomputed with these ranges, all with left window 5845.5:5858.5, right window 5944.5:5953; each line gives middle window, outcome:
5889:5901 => 1.1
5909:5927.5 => -1.5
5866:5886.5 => -0.8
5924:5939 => -0.6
